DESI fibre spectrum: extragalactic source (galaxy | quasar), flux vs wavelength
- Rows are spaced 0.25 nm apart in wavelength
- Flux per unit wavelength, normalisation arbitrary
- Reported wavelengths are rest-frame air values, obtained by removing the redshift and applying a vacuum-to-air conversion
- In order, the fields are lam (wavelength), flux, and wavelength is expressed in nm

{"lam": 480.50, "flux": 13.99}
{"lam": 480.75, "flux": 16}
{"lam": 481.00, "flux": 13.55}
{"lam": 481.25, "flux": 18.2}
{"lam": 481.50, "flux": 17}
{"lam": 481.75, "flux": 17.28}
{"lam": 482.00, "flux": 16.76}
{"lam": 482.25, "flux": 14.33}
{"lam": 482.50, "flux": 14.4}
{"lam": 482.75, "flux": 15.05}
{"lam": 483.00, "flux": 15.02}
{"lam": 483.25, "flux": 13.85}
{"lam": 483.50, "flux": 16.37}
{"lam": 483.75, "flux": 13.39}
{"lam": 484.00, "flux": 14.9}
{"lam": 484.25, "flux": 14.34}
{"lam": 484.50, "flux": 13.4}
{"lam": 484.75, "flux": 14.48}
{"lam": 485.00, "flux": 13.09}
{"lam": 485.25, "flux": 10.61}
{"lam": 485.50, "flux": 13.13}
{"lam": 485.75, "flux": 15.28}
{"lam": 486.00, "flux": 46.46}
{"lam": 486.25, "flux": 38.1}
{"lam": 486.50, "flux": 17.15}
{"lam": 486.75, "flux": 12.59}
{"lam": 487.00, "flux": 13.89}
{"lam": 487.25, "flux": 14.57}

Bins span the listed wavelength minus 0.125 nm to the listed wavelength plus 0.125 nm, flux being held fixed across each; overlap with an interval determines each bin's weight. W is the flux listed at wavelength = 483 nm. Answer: 15.02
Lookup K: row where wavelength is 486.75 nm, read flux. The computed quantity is 12.59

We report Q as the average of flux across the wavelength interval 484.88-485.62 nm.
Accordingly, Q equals 12.3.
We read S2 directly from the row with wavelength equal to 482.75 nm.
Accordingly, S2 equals 15.05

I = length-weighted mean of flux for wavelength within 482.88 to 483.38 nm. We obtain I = 14.4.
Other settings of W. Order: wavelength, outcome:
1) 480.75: 16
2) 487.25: 14.57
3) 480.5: 13.99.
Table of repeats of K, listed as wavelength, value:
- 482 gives 16.76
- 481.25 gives 18.2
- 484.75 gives 14.48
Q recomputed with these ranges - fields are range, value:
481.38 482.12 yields 17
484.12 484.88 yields 14.1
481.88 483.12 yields 15.1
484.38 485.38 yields 12.9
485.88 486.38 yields 42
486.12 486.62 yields 27.9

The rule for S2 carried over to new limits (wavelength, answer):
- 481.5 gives 17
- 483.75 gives 13.39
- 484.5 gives 13.4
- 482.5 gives 14.4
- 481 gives 13.55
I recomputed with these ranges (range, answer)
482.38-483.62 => 14.9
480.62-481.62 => 16.2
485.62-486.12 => 30.5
